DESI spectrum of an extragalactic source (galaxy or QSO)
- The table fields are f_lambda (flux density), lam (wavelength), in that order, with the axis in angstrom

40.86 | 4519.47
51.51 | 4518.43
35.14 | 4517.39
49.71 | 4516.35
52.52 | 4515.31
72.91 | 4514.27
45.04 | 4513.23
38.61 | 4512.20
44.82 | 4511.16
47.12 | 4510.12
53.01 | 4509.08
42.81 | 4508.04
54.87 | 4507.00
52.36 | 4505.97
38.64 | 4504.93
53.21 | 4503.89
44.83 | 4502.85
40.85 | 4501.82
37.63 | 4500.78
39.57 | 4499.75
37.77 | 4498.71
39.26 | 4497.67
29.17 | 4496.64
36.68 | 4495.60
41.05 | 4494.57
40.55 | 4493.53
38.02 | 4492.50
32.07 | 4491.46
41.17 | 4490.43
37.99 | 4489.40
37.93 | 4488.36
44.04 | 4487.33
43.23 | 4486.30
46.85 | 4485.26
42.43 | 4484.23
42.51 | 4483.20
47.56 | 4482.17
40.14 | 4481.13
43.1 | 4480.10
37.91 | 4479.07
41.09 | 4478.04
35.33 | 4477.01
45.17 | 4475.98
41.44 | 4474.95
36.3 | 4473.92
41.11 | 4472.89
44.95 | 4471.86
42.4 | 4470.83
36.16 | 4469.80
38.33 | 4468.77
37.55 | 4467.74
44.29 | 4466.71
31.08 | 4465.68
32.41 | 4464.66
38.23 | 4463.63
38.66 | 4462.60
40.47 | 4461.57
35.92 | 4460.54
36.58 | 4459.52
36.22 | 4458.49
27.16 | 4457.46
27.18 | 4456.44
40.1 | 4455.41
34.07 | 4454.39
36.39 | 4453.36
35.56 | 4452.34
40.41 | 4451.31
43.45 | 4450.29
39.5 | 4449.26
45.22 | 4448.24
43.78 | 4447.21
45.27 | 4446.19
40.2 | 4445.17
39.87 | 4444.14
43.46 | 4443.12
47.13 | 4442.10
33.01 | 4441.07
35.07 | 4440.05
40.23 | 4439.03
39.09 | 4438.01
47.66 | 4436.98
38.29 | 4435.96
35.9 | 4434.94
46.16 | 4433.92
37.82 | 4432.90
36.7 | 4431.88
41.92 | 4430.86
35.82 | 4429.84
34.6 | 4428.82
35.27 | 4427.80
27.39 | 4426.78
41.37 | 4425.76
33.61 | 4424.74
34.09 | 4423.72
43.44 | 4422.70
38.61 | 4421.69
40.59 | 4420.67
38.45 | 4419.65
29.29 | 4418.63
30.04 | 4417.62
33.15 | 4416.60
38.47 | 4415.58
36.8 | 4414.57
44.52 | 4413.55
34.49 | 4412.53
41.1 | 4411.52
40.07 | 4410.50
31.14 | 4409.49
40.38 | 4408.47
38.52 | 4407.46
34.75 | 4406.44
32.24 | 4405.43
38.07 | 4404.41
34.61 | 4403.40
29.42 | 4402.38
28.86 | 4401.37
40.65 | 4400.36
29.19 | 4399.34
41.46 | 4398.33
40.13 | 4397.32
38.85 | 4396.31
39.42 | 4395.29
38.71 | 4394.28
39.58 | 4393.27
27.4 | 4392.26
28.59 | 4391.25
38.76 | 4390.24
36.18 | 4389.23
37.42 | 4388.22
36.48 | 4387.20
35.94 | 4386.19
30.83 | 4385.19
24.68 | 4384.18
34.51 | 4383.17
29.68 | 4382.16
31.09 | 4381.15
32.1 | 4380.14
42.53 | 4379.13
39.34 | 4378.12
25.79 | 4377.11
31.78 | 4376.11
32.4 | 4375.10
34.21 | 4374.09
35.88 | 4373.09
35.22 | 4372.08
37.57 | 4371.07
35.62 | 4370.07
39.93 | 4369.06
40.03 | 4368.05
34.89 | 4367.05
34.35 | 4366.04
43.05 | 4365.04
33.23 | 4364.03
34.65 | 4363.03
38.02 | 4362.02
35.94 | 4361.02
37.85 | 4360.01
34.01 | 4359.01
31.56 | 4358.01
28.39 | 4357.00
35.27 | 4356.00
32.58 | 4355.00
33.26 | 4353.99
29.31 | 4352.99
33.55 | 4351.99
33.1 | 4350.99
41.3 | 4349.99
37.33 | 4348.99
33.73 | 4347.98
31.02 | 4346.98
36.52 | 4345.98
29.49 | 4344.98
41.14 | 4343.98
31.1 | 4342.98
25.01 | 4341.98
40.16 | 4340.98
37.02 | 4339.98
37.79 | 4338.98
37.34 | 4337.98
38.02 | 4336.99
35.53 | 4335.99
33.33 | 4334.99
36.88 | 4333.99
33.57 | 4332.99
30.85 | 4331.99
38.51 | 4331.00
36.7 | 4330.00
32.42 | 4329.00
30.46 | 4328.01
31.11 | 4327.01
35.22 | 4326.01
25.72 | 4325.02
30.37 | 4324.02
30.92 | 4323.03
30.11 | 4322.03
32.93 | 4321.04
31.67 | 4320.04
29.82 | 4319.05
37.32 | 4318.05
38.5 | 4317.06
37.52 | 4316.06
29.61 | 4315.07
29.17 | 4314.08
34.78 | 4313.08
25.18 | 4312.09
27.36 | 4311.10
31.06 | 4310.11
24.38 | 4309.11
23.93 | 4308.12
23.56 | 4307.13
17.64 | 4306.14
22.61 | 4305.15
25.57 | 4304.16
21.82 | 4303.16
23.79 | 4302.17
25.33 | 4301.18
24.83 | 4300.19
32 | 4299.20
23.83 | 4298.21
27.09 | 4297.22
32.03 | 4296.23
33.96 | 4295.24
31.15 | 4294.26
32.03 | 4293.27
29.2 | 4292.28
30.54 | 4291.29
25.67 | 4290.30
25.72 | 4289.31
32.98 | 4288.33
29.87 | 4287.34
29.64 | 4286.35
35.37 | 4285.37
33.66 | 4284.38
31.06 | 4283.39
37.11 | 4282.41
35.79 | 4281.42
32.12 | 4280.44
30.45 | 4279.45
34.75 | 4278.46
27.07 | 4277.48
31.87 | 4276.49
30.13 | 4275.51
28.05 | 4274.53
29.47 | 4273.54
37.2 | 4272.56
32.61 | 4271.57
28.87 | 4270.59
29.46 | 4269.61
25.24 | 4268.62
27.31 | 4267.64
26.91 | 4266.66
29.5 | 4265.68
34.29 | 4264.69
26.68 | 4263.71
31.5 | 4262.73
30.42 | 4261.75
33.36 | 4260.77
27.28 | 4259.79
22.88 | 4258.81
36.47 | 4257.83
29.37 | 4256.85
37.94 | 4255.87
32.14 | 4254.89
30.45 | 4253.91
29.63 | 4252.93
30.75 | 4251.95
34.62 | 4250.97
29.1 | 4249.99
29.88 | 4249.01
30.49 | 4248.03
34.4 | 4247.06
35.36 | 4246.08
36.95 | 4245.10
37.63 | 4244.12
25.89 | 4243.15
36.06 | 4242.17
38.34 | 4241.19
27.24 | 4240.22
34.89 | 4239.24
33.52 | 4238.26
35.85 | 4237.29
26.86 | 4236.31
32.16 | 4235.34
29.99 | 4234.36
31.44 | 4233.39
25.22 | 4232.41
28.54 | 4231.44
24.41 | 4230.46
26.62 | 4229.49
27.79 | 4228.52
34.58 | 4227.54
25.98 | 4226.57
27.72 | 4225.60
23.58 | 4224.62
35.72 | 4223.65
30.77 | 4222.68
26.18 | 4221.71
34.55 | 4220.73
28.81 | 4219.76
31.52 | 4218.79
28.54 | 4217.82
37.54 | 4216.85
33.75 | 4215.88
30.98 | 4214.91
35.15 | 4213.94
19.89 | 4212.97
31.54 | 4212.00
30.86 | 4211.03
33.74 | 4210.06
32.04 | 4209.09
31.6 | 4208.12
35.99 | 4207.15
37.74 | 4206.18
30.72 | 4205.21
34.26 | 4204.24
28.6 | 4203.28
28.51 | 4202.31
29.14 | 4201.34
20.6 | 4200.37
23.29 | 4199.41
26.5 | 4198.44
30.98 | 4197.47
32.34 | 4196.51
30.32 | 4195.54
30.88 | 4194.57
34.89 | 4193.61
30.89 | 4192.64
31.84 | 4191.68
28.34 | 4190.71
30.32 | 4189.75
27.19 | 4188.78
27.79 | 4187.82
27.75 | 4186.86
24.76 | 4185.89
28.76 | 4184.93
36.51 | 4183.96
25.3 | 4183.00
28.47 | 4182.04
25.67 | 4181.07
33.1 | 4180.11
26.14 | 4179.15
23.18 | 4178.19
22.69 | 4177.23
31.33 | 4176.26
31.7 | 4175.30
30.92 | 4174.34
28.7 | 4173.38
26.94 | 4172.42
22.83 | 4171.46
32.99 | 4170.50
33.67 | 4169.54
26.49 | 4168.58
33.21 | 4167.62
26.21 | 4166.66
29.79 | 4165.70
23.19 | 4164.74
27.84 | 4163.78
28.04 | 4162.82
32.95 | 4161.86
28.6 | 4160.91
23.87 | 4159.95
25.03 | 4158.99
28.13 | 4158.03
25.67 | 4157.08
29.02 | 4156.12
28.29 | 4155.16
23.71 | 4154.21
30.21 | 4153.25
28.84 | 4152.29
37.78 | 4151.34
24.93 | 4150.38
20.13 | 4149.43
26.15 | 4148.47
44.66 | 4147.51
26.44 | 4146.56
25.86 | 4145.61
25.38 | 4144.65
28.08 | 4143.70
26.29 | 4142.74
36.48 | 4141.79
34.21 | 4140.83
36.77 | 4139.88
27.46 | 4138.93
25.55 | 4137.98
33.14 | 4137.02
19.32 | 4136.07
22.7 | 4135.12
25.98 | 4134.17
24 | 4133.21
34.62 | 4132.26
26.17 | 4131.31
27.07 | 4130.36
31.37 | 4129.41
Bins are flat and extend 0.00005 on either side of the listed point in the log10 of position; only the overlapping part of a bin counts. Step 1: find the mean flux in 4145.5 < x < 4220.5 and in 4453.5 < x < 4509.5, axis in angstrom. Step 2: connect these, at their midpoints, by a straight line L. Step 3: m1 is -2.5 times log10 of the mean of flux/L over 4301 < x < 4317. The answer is 0.25 mag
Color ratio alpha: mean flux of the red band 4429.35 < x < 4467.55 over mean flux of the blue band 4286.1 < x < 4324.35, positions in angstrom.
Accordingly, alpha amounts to 1.3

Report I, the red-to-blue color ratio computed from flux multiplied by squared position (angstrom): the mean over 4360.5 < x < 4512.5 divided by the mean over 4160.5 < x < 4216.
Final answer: 1.5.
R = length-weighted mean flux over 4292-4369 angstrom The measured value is 32.2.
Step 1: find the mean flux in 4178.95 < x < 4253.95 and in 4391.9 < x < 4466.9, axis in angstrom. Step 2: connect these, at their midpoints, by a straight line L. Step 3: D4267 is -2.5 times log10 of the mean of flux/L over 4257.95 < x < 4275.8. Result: 0.09 mag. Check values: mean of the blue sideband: 30.5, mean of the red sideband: 37.4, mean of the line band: 29.7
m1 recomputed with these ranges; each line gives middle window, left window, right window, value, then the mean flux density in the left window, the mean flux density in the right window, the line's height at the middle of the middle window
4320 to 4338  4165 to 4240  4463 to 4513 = 0.051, 29.7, 41.1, 34.8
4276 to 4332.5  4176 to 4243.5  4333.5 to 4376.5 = 0.109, 29.9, 35.1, 33.3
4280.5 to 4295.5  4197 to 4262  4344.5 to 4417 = 0.031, 30.8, 35.2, 32.5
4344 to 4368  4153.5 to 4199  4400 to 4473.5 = 0.006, 28.6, 37.7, 34.9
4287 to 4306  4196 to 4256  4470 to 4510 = 0.216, 30.9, 41.7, 33.8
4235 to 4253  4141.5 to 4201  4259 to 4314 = -0.133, 28.5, 29.1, 28.9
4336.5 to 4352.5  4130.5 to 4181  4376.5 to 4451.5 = -0.018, 28.3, 37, 34.7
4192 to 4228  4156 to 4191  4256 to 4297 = -0.054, 28.2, 30.8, 29.1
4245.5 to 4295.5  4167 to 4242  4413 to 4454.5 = 0.047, 29.9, 38.6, 32.4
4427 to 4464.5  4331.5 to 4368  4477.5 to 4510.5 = 0.030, 34.8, 42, 39.6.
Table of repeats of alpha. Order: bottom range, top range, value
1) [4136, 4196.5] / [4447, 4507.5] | 1.38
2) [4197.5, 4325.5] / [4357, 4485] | 1.23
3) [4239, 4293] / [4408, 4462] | 1.21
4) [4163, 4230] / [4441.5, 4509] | 1.36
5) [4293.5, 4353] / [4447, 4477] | 1.21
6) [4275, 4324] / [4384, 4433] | 1.21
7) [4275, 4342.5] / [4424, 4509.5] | 1.29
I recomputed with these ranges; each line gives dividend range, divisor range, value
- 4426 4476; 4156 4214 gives 1.50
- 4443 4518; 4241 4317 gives 1.50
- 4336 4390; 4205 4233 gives 1.22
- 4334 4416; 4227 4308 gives 1.23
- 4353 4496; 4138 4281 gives 1.37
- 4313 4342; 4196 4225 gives 1.17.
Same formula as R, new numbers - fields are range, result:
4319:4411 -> 34.6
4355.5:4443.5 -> 36.1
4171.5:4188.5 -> 28.1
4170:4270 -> 30.2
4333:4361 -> 34.5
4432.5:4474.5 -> 38.8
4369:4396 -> 34.4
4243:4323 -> 30.2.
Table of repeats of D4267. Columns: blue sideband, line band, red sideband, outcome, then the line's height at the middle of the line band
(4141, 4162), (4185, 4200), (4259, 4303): -0.01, 29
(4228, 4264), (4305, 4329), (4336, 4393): 0.12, 33.2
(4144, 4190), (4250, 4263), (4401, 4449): 0.01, 31.6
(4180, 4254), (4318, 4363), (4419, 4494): 0.04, 34.9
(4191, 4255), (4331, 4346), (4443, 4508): 0.00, 35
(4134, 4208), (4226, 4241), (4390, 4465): 0.04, 30.9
